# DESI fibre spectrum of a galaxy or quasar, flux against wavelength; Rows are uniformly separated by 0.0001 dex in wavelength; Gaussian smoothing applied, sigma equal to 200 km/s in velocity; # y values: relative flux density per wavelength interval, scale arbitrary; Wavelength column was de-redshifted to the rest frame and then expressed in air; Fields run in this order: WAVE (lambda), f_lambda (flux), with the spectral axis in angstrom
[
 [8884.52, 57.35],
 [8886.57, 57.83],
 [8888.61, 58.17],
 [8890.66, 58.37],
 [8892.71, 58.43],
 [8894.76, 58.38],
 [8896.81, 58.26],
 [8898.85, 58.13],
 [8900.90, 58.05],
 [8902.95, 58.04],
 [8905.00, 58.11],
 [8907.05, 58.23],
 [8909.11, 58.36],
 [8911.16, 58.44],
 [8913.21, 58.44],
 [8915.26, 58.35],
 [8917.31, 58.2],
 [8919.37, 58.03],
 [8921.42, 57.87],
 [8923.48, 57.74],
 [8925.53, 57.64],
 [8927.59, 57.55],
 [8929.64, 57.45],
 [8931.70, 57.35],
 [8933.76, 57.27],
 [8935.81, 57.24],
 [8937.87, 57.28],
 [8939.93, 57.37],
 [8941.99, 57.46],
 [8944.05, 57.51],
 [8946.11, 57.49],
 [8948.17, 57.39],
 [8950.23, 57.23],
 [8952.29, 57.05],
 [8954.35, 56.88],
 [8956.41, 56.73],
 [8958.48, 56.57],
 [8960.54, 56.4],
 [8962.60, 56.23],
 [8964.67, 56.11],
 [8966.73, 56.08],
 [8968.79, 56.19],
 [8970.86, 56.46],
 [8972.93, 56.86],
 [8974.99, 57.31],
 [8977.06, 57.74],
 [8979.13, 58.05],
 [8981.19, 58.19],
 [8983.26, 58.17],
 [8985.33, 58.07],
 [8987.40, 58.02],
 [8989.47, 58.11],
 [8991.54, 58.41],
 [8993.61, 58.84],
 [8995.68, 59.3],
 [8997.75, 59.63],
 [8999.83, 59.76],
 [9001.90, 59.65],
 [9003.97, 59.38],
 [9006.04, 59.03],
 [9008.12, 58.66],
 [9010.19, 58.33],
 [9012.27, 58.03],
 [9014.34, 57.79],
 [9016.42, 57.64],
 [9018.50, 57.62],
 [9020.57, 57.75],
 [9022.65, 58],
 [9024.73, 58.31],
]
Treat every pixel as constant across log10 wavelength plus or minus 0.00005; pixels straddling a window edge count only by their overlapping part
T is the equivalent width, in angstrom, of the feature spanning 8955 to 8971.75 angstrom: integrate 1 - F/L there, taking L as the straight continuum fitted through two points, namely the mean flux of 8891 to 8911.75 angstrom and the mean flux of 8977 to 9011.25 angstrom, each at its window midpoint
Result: 0.6 angstrom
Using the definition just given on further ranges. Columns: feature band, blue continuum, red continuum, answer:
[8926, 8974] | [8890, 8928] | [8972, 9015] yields 1.1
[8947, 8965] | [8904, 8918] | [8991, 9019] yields 0.5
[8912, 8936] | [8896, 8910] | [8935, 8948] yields 0.0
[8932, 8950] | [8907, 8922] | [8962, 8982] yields 0.1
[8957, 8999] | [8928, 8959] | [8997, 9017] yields 0.4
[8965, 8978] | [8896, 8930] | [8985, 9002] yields 0.4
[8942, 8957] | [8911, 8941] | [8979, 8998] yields 0.2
